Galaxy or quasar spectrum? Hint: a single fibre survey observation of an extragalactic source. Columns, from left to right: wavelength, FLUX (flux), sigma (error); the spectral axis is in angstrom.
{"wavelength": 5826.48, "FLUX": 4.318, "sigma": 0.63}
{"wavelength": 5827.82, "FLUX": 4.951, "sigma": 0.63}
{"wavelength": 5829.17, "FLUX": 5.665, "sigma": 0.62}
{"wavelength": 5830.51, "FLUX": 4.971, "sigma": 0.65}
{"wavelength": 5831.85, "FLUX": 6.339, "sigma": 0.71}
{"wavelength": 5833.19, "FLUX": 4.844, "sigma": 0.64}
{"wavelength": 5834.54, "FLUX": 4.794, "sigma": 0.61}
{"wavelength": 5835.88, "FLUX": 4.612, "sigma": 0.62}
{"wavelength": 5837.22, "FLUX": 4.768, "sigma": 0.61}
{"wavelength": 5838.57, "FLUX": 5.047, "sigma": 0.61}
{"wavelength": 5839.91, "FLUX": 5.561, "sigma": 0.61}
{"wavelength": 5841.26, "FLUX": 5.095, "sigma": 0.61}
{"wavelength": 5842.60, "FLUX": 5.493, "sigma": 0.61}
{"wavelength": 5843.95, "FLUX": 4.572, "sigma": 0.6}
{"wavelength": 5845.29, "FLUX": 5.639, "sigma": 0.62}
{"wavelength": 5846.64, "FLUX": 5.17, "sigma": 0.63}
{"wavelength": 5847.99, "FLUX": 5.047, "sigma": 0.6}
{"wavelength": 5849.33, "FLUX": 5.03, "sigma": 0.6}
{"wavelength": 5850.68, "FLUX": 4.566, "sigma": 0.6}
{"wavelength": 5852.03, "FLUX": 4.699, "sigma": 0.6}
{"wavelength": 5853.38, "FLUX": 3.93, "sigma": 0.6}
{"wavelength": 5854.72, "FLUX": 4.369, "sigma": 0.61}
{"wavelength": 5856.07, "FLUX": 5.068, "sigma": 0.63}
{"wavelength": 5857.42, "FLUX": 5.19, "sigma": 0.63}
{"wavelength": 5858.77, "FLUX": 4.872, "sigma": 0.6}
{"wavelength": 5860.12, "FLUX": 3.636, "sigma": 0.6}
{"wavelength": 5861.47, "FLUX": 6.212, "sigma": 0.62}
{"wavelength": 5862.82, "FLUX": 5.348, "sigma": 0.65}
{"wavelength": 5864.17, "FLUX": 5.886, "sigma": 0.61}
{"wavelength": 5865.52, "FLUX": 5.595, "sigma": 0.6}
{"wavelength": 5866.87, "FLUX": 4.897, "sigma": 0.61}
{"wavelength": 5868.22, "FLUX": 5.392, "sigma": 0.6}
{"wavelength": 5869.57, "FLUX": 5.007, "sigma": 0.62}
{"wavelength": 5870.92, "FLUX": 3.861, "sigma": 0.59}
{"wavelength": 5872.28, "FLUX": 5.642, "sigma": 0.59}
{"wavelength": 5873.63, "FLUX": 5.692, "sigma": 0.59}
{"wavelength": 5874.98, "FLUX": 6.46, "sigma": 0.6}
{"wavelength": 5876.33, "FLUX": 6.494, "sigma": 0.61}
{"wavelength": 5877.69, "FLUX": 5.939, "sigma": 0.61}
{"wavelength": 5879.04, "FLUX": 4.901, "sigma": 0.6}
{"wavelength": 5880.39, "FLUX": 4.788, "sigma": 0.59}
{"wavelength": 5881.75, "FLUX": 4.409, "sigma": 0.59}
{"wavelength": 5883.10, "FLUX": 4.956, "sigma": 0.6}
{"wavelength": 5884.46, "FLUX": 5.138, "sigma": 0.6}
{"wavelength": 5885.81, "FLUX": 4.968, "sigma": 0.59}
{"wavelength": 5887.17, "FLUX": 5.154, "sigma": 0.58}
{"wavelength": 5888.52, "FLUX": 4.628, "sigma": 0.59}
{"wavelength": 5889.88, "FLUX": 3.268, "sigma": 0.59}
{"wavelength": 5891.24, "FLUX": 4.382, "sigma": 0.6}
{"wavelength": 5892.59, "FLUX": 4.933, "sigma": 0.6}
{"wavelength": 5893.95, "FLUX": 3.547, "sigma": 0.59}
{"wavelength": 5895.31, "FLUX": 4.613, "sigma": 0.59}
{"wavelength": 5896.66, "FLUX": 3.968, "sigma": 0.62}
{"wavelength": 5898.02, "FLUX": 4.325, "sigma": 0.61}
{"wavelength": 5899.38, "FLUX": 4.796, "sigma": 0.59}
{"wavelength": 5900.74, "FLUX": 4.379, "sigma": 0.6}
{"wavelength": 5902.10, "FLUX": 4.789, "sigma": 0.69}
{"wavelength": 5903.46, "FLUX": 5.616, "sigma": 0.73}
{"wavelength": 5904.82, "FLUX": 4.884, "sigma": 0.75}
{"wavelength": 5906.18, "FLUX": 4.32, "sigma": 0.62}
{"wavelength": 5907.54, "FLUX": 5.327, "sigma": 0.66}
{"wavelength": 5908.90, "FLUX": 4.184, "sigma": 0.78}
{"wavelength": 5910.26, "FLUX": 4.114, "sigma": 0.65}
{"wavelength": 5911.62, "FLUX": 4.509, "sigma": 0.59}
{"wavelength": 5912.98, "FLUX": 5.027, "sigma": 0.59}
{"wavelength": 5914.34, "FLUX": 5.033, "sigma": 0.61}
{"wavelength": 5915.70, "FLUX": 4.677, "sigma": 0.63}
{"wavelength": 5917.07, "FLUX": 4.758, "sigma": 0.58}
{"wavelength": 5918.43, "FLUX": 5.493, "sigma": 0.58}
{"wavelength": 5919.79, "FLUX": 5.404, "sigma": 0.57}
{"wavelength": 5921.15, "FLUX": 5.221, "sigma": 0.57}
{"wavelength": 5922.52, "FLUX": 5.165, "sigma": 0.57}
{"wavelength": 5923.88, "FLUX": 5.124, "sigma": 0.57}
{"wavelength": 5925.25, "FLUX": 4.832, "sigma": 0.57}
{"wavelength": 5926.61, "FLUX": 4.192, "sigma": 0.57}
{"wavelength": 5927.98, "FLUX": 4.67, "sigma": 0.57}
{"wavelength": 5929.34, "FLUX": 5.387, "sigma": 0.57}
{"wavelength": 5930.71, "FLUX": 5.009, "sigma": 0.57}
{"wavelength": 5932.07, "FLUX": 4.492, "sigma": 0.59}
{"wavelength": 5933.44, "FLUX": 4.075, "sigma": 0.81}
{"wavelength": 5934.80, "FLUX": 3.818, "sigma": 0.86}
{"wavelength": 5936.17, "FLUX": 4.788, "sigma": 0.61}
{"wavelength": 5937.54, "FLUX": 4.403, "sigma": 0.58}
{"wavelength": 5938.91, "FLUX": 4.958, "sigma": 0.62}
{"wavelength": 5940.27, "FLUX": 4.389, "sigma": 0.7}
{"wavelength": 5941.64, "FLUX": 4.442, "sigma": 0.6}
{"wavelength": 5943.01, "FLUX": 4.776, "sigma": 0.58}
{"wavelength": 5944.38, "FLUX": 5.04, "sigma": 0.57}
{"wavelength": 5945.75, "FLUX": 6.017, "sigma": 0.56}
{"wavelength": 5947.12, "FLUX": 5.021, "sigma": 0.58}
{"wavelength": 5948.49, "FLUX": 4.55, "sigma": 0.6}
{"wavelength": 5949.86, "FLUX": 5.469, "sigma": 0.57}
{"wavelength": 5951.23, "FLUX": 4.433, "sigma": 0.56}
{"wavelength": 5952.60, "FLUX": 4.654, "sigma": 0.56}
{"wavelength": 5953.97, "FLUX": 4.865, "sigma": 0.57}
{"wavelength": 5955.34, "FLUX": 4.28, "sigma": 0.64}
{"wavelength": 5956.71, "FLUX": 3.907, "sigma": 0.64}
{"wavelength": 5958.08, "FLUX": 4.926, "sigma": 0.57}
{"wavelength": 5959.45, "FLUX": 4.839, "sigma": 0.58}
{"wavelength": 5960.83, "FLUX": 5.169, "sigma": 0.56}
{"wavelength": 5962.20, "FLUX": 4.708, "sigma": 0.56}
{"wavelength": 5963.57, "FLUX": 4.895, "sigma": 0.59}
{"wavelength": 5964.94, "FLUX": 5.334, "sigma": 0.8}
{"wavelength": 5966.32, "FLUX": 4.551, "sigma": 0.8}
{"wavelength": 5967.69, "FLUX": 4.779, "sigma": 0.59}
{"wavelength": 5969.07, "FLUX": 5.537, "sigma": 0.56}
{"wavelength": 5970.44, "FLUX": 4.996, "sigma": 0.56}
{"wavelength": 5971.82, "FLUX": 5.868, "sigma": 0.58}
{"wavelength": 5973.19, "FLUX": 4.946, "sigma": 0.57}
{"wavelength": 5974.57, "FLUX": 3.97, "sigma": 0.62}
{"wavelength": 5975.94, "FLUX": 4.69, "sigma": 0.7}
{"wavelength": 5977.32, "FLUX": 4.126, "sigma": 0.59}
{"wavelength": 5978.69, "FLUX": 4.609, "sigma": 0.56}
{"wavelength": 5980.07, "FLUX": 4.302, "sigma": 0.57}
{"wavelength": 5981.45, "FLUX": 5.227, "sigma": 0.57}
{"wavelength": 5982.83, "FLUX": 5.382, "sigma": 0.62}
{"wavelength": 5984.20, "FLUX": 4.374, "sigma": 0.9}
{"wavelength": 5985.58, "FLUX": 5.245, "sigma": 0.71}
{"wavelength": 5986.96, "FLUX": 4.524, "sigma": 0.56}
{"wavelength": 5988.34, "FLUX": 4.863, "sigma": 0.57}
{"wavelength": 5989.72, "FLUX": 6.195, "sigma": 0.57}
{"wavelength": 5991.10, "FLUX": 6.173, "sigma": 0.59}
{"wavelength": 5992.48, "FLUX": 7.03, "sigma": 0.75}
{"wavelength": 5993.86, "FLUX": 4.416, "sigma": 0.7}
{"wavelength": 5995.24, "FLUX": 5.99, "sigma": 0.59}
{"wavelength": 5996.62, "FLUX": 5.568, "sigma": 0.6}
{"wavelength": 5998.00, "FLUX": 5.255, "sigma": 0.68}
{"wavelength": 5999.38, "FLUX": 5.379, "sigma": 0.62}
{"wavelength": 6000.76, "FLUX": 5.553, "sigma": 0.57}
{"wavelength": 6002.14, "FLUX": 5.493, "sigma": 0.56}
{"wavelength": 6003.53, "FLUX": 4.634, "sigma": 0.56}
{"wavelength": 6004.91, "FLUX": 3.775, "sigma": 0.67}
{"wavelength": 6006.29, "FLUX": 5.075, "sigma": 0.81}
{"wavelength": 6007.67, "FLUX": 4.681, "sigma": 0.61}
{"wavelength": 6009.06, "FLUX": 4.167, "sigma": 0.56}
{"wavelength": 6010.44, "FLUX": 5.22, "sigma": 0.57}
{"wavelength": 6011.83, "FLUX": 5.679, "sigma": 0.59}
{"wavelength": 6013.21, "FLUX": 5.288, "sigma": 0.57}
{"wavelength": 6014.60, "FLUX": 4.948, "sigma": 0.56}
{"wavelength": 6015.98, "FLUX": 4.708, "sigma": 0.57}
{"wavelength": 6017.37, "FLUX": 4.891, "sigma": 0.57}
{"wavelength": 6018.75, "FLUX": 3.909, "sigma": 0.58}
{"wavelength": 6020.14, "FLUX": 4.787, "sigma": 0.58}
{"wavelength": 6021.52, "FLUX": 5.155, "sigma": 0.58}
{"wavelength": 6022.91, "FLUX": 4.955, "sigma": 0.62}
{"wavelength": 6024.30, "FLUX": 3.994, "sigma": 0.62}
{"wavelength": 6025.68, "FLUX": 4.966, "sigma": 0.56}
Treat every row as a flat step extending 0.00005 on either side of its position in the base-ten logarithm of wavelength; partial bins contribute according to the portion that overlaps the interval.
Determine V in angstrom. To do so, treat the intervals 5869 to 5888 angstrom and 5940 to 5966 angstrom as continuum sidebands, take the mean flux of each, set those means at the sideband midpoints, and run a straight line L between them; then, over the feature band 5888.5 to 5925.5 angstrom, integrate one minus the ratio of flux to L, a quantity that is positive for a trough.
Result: 2.8 angstrom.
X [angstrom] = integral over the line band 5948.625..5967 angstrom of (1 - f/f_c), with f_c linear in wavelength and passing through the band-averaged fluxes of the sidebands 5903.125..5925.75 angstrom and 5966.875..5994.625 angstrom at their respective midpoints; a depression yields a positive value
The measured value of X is 0.9 angstrom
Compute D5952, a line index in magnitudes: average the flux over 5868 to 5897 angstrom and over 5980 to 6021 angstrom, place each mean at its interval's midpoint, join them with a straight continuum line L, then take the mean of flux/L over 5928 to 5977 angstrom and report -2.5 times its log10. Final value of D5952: 0.05 mag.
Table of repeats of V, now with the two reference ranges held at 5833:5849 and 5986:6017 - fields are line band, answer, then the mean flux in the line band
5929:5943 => 1.6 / 4.57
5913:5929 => 0.5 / 4.97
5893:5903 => 1.4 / 4.39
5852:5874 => 0.3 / 5.02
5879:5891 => 1.0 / 4.67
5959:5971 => 0.4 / 4.98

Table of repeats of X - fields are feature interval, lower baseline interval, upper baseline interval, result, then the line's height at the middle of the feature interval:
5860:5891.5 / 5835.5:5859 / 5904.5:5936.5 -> -1.77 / 4.87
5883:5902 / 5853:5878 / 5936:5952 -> 2.27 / 5.11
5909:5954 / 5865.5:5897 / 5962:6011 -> 1.69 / 4.99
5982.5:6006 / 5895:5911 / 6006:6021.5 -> -2.27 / 4.81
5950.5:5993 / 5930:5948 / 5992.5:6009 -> -0.10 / 4.93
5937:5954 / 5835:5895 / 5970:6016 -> 0.65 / 5.04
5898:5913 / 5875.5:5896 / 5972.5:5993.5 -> 0.53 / 4.86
